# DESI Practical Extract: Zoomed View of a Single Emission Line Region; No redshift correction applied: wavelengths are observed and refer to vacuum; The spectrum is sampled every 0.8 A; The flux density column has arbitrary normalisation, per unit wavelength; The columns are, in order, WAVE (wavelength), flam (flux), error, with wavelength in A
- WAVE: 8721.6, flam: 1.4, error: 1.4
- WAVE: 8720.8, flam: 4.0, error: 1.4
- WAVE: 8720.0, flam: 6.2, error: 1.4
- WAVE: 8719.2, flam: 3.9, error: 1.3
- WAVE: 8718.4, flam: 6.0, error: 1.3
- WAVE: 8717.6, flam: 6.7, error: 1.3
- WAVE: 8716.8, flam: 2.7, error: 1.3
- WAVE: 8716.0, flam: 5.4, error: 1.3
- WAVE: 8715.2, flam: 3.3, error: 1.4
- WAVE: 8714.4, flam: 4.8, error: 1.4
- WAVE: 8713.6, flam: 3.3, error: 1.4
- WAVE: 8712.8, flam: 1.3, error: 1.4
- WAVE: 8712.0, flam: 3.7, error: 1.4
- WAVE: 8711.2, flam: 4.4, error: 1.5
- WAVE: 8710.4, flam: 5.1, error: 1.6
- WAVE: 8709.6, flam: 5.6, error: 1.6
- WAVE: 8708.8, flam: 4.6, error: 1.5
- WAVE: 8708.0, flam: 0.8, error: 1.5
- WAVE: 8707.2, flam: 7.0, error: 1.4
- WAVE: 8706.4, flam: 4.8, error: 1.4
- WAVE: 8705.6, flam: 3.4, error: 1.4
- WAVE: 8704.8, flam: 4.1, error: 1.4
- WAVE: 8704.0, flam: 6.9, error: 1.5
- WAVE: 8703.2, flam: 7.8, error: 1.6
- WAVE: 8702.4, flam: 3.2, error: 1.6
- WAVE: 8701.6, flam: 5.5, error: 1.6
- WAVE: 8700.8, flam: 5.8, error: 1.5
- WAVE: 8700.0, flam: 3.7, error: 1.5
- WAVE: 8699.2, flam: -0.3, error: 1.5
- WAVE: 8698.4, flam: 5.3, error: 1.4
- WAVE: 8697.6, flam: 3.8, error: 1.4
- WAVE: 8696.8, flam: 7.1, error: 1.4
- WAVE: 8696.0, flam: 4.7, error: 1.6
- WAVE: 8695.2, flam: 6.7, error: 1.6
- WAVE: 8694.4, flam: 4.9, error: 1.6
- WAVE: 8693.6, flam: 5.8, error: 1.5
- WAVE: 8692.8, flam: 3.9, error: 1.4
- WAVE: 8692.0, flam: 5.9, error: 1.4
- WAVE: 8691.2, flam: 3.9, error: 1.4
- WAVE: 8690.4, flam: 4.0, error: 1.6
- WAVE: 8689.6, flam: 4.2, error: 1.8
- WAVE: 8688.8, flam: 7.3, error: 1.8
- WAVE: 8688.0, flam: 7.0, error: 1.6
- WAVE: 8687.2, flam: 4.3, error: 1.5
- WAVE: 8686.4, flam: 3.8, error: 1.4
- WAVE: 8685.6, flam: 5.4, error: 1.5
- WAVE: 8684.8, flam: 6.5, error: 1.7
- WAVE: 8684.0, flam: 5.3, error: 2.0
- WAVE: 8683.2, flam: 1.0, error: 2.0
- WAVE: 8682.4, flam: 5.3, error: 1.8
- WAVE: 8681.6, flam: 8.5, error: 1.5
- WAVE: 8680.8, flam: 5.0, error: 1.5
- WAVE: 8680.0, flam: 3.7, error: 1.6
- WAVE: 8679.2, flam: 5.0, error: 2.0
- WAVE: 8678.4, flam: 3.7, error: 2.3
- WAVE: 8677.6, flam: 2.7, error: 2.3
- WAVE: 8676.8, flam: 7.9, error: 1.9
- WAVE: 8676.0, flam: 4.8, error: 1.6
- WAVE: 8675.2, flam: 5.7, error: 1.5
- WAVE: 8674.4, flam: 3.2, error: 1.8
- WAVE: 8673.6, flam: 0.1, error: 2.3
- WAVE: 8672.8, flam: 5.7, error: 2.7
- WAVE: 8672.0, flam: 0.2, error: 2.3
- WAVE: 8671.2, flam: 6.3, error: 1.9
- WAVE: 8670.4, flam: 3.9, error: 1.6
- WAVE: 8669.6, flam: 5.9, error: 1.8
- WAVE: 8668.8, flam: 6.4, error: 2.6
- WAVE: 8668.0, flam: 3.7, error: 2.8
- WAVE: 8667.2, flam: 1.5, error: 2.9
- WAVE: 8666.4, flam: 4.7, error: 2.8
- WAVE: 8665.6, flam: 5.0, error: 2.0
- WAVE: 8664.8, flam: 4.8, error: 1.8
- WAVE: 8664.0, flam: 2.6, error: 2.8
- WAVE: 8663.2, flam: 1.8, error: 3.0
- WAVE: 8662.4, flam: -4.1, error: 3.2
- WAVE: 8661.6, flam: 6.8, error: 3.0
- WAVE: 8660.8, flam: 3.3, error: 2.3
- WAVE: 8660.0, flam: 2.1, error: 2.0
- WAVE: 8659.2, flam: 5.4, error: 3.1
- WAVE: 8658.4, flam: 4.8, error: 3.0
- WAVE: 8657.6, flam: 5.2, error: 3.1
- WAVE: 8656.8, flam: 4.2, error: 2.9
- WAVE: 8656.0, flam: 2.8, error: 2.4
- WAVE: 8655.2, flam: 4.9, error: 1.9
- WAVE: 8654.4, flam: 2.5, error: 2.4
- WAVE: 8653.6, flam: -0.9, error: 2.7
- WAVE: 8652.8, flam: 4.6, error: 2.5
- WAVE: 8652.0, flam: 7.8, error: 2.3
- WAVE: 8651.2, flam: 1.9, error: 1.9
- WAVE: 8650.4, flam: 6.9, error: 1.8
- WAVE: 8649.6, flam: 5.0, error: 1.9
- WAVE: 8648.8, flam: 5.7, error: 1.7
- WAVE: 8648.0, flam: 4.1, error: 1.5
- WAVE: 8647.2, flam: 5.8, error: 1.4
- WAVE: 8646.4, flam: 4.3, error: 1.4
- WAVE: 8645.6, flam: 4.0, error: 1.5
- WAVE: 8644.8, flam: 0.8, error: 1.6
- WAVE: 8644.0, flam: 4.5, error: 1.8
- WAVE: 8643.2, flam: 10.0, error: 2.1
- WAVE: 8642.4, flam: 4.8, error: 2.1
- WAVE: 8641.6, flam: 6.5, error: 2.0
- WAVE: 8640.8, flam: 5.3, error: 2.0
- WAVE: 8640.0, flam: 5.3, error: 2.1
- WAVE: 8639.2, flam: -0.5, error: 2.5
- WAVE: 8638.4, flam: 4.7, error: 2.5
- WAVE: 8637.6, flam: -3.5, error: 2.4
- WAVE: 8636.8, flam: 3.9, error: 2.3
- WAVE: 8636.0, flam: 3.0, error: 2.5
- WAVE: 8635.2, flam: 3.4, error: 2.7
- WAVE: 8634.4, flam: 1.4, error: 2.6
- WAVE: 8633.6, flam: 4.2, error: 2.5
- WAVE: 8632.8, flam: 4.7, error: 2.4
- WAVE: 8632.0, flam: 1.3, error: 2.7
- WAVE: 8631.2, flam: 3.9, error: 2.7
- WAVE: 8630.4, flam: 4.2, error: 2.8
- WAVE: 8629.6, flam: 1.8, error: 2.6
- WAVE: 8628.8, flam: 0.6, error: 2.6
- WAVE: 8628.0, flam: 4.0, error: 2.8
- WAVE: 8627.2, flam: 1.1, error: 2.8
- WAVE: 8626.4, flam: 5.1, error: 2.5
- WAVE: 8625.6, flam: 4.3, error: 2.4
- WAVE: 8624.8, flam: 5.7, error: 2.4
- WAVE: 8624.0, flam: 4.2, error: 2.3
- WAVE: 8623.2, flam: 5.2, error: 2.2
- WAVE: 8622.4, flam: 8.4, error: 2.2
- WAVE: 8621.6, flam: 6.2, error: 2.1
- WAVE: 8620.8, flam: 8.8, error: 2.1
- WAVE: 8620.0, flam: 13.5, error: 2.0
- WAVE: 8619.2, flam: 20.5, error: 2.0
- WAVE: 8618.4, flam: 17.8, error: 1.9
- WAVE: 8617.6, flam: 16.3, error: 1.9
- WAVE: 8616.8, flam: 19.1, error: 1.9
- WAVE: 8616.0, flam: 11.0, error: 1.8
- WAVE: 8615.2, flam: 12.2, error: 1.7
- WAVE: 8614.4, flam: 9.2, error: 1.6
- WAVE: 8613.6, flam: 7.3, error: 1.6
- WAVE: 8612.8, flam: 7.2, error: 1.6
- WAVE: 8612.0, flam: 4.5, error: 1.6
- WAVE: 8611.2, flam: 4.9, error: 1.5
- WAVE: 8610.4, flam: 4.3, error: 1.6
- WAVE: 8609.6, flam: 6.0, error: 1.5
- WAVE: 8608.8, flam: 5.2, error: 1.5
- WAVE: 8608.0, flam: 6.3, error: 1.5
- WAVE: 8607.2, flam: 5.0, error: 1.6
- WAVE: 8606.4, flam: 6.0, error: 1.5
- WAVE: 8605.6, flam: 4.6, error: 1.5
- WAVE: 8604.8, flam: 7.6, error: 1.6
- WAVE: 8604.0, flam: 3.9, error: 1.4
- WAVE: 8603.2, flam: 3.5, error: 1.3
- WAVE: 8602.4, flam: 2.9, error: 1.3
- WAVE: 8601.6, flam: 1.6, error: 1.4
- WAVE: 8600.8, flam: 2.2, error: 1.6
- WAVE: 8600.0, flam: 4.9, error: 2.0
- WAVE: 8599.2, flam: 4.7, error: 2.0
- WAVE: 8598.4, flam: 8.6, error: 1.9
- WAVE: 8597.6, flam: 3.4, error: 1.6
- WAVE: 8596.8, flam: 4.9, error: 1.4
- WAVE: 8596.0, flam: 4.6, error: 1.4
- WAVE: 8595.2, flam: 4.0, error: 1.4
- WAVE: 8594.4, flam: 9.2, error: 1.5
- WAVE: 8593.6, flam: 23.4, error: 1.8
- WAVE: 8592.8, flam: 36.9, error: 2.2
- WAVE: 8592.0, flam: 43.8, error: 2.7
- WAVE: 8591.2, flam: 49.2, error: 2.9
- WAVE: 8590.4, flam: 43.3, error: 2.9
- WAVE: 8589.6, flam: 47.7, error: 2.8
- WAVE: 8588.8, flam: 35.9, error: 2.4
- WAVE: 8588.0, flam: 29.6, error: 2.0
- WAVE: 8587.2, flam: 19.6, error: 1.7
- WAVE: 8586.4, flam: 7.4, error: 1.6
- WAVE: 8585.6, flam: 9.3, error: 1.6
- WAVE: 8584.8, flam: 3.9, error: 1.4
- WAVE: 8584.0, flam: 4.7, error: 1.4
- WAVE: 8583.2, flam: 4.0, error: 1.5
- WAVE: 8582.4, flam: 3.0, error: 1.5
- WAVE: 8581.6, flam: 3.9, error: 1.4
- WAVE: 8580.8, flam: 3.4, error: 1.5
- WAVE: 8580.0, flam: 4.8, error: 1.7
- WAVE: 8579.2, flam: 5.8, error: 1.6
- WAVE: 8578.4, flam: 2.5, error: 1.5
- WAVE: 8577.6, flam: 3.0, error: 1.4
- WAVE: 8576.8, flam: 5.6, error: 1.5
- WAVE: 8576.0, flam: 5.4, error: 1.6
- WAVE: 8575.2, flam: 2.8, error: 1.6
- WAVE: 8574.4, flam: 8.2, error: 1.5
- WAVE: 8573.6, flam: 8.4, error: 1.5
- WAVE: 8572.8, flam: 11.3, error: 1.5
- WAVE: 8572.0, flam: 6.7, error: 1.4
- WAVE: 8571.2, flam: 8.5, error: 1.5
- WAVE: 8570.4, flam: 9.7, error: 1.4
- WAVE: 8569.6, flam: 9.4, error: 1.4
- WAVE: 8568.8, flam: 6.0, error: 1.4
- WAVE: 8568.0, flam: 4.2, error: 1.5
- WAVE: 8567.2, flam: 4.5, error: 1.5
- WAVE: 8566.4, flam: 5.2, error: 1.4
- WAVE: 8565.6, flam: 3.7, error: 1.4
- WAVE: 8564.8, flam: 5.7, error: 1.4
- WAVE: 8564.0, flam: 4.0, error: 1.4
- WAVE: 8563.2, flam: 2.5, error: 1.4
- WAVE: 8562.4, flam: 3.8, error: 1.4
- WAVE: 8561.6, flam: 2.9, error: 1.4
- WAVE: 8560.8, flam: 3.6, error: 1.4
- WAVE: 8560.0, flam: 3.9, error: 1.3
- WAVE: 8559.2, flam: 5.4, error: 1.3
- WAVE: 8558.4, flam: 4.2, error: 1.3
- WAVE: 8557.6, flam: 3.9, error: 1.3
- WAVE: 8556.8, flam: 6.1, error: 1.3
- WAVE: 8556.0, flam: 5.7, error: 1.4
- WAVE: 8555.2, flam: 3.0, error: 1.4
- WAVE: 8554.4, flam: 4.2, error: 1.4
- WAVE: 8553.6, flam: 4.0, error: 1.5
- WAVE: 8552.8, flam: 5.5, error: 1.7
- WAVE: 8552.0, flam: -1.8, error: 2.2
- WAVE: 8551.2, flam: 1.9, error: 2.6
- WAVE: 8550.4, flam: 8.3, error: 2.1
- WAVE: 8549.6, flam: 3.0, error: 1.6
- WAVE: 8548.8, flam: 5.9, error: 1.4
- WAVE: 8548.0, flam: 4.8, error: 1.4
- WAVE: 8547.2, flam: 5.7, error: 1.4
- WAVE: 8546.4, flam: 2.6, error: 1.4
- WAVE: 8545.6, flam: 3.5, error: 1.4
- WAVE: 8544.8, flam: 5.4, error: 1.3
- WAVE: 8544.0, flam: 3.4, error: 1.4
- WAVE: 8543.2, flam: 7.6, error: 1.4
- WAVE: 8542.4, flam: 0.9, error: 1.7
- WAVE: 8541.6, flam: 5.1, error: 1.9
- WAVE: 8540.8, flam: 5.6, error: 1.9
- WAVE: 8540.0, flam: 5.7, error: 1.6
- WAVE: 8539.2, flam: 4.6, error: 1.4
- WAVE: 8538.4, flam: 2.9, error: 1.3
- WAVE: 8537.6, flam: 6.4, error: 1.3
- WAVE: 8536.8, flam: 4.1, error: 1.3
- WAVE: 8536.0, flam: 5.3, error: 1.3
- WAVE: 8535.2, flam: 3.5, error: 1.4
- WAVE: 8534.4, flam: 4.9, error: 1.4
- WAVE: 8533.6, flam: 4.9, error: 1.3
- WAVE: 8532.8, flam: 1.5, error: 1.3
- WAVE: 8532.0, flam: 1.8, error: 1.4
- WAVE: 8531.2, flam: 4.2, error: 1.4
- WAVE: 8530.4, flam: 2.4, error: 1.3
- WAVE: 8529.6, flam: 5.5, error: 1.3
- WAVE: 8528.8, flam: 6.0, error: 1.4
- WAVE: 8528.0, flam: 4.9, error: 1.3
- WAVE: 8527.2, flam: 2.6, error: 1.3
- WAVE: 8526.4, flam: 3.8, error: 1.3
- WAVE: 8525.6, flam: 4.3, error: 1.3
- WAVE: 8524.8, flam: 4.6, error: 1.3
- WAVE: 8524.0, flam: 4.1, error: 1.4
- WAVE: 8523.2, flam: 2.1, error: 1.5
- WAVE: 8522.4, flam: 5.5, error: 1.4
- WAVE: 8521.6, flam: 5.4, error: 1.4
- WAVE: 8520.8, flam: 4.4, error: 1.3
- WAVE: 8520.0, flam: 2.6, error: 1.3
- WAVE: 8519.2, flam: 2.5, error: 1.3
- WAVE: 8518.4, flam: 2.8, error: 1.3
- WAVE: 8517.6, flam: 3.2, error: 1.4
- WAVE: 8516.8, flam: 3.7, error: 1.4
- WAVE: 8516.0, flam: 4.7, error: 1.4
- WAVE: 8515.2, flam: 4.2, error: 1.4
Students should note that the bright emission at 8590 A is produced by H-alpha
